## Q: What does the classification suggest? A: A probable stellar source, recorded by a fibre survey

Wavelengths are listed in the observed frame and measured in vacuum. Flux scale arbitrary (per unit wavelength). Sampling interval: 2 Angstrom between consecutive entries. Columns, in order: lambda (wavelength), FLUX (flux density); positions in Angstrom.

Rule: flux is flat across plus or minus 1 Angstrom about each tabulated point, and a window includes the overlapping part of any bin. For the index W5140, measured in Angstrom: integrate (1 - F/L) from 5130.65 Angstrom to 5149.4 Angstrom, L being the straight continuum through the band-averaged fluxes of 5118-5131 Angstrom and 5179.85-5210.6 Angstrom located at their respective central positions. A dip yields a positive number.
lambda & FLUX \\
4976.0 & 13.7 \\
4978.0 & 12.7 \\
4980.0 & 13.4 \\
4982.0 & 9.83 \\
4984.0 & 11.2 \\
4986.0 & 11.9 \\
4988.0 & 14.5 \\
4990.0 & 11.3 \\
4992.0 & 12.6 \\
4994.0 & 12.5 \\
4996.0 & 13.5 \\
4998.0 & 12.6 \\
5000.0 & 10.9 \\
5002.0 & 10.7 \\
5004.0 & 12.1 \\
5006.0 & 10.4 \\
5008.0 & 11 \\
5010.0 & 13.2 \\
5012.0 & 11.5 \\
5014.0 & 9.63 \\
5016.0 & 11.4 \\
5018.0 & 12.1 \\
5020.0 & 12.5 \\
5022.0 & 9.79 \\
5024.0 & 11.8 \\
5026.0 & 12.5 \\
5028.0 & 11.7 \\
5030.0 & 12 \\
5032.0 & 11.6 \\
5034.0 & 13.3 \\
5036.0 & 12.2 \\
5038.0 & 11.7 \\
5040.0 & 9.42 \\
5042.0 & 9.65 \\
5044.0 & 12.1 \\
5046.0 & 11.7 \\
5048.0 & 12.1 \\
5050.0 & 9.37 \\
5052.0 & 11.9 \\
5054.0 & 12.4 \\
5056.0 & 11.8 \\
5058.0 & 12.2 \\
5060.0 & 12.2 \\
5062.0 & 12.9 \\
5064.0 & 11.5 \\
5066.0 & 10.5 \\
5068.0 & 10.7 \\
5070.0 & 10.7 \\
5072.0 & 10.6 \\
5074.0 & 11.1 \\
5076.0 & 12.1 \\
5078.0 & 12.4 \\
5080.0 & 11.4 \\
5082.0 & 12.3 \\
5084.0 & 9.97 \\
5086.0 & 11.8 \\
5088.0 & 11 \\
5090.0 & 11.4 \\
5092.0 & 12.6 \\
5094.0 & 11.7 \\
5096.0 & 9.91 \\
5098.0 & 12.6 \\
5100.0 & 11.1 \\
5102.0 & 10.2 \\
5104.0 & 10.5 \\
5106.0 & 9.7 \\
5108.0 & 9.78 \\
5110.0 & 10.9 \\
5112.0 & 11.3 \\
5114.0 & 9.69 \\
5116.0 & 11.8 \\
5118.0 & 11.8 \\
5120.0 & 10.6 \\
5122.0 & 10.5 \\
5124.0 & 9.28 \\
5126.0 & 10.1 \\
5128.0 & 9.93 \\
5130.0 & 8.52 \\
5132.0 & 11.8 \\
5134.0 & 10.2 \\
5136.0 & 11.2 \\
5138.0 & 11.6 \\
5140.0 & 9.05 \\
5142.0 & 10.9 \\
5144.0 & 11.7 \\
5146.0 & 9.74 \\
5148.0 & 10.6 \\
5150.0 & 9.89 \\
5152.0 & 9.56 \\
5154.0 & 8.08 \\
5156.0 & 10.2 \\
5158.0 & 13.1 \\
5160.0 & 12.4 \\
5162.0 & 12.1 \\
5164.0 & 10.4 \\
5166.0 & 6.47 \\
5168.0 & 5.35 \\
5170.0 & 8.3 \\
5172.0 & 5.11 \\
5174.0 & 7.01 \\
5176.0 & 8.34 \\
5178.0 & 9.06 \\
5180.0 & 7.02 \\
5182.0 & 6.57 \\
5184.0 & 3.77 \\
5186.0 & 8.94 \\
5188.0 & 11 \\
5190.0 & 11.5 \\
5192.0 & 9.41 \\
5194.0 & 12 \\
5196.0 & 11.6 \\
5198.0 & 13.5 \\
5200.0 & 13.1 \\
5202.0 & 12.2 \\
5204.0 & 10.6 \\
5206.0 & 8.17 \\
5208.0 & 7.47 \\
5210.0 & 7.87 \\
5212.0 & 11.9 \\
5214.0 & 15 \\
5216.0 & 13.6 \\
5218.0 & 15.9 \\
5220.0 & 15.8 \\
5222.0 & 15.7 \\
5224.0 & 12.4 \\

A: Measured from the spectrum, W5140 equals -1.45 Angstrom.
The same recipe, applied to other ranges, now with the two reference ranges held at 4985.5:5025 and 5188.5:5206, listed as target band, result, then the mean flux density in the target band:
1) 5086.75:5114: 1.7 Angstrom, 10.9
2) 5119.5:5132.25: 1.8 Angstrom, 9.99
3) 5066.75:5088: 0.7 Angstrom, 11.3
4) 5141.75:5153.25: 1.3 Angstrom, 10.3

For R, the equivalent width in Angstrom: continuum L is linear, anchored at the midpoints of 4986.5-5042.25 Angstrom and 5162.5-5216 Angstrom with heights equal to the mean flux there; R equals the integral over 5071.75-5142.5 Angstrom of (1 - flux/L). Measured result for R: -2.5 Angstrom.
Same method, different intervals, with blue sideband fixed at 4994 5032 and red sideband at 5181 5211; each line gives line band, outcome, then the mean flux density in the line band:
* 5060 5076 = -0.23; 11.3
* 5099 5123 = 0.06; 10.7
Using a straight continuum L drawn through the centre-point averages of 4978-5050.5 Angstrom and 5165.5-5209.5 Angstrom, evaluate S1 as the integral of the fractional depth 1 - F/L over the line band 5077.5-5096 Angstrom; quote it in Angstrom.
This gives -1.7 Angstrom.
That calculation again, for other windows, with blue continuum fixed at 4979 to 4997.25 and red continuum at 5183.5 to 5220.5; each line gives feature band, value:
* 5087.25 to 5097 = 0.4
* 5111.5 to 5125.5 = 1.2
